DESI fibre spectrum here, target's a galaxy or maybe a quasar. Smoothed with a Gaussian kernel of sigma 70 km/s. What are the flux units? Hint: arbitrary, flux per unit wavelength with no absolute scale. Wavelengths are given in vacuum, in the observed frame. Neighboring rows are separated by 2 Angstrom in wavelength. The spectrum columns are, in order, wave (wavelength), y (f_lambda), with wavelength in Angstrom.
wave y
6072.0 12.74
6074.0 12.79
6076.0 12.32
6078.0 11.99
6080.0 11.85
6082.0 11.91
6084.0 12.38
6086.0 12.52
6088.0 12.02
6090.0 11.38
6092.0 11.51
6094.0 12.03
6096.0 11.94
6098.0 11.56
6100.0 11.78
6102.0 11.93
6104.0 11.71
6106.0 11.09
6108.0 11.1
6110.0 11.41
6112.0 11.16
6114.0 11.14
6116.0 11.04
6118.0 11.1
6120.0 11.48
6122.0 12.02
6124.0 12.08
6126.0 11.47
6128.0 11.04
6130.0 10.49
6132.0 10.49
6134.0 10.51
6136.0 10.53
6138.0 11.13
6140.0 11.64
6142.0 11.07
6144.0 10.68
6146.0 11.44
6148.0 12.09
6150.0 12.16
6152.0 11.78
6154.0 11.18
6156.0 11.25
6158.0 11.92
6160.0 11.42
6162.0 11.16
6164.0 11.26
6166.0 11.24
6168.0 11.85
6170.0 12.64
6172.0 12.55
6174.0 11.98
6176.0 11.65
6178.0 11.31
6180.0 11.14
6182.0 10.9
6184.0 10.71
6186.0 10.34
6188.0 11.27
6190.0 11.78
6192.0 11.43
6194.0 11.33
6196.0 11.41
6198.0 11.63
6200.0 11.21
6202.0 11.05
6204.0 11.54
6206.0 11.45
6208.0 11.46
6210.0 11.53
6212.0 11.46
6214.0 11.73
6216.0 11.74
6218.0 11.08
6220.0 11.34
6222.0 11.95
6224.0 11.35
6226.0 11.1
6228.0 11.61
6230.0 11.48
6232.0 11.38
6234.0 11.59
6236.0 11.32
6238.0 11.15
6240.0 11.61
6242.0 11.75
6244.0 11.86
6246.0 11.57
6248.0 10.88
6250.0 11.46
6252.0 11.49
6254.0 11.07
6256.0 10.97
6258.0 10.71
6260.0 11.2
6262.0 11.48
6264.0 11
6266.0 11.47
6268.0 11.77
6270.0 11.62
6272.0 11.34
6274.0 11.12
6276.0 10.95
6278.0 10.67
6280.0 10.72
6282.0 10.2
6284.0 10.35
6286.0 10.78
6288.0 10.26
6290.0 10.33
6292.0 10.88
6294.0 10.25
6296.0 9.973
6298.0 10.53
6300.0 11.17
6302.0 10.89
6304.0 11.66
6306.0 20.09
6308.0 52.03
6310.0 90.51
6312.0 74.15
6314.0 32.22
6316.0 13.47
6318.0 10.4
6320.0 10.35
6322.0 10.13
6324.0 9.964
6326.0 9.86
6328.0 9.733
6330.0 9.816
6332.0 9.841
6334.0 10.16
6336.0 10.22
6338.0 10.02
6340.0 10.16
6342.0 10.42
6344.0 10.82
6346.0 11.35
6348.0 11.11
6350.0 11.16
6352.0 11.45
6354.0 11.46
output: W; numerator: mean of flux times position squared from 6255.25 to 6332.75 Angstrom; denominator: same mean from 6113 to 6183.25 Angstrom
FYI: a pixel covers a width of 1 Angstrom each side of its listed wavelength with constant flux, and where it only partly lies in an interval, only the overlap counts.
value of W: 1.50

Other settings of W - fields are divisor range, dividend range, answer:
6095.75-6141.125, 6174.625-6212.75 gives 1.03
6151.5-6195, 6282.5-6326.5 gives 1.87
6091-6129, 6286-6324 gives 2.05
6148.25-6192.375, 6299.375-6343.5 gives 1.85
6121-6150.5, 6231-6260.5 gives 1.04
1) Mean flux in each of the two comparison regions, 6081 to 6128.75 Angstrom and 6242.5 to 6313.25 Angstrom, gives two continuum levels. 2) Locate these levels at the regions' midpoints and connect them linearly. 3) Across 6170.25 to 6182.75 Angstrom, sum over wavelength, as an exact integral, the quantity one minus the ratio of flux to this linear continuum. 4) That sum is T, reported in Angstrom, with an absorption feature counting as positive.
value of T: 1.8 Angstrom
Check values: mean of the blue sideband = 11.6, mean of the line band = 11.7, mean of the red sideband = 16.5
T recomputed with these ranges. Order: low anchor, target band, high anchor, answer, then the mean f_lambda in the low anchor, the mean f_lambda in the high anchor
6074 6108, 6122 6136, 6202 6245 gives 0.8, 11.9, 11.5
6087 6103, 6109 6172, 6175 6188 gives 0.0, 11.8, 11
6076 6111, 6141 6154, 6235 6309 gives 0.5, 11.8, 12.4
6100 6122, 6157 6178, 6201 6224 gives -0.6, 11.4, 11.5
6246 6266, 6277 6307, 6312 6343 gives 3.0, 11.2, 13.8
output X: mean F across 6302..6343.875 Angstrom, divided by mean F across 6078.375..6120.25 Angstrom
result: 1.79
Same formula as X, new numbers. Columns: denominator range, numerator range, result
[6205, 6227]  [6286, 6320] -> 2.05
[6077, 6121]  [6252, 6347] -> 1.31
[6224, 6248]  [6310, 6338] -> 1.69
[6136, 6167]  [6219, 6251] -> 1.01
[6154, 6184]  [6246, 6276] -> 0.97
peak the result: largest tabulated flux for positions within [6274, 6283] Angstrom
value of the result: 11.12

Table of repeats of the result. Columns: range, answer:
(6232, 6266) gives 11.86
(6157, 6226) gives 12.64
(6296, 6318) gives 90.51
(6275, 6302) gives 11.17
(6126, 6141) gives 11.64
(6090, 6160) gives 12.16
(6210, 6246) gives 11.95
